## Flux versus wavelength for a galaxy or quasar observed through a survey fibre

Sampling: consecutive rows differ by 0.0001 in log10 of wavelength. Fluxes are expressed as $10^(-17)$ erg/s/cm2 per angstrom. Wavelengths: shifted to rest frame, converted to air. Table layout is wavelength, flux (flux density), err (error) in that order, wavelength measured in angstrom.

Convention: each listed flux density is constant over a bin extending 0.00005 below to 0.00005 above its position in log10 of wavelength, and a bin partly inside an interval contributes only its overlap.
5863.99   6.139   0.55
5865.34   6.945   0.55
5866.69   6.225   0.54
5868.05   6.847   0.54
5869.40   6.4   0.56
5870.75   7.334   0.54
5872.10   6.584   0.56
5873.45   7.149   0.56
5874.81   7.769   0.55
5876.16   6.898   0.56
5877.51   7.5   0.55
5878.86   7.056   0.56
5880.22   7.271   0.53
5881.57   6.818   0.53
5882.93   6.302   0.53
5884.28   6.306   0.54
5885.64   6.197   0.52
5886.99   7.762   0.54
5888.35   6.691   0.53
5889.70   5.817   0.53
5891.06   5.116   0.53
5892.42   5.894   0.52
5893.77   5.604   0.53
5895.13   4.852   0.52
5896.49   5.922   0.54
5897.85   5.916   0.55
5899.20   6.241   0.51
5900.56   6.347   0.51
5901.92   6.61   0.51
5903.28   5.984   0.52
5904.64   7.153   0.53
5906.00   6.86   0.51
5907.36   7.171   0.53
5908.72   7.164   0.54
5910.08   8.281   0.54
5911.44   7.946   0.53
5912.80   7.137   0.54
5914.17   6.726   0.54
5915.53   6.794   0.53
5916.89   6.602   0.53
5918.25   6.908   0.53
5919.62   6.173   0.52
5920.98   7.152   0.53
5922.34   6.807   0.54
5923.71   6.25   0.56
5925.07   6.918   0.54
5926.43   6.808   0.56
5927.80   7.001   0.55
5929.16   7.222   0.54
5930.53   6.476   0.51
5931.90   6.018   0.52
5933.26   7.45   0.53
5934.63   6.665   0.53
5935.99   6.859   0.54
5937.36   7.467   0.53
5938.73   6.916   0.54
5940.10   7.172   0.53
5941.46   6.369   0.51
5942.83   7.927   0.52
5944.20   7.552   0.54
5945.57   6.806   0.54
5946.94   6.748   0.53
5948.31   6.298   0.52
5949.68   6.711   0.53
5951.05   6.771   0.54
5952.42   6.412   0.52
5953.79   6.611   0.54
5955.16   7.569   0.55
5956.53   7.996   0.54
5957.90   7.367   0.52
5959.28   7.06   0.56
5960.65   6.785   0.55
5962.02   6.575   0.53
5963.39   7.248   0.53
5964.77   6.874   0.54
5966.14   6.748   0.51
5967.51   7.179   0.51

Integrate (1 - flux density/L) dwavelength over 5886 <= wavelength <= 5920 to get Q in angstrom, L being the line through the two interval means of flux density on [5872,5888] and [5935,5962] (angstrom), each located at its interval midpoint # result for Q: 2.1 angstrom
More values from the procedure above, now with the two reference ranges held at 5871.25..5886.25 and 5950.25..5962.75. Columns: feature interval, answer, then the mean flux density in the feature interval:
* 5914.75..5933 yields 0.65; 6.72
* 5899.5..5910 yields 0.18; 6.82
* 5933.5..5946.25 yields -0.19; 7.09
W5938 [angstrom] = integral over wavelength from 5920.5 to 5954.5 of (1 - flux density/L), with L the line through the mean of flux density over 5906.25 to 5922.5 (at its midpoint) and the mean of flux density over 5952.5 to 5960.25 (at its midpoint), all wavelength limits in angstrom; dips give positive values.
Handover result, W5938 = 1.45 angstrom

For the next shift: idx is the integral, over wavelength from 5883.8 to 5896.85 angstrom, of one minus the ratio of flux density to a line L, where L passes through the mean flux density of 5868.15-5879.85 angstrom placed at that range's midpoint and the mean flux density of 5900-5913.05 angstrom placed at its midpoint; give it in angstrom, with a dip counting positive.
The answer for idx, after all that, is 2.0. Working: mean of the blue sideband 7.08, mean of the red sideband 7.07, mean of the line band 6.01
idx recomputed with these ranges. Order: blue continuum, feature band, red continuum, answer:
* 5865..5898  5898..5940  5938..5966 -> -0.6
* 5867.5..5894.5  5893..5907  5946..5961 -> 1.2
